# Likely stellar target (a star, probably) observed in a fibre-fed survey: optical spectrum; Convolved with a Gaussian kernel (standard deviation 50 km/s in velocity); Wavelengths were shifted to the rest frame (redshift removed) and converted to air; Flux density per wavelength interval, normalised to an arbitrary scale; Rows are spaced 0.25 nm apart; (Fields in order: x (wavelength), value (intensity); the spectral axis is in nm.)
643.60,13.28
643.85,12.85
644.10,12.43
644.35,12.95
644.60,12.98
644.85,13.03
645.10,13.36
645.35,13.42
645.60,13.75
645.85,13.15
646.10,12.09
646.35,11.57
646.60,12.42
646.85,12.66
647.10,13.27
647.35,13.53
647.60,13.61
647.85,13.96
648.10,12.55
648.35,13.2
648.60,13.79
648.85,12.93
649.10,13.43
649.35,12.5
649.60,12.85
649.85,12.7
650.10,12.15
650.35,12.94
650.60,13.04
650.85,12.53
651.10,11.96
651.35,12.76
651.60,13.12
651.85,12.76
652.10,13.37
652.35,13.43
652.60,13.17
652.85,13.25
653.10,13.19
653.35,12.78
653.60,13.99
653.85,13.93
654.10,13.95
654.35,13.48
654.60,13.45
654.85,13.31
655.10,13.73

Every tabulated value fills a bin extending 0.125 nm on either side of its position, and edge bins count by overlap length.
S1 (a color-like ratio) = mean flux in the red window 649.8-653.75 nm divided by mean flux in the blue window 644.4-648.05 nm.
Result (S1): 1.0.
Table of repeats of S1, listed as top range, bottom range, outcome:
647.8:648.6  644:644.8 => 1.03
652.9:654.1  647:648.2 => 1.01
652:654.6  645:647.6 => 1.04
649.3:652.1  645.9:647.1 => 1.03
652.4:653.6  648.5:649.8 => 1.01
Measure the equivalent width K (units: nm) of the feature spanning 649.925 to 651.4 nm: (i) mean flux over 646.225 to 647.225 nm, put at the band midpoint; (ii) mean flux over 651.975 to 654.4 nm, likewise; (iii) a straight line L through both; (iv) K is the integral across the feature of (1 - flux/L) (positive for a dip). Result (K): 0.06 nm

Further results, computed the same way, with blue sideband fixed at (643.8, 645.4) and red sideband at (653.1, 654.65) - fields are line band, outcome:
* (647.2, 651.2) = 0.09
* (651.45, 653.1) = 0.04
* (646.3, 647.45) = 0.03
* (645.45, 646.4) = 0.02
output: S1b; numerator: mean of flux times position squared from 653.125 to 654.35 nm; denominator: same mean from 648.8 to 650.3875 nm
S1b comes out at 1.1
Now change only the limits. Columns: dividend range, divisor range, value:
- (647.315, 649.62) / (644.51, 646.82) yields 1.04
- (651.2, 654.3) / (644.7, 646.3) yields 1.04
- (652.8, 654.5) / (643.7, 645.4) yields 1.07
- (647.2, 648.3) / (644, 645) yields 1.05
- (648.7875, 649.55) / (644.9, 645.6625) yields 0.97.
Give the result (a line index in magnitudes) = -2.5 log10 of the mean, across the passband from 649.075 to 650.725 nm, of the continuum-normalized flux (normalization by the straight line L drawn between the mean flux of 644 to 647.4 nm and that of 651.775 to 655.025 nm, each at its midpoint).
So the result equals 0.03 mag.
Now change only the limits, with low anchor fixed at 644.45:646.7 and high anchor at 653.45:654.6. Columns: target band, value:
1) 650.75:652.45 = 0.06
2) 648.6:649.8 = 0.02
